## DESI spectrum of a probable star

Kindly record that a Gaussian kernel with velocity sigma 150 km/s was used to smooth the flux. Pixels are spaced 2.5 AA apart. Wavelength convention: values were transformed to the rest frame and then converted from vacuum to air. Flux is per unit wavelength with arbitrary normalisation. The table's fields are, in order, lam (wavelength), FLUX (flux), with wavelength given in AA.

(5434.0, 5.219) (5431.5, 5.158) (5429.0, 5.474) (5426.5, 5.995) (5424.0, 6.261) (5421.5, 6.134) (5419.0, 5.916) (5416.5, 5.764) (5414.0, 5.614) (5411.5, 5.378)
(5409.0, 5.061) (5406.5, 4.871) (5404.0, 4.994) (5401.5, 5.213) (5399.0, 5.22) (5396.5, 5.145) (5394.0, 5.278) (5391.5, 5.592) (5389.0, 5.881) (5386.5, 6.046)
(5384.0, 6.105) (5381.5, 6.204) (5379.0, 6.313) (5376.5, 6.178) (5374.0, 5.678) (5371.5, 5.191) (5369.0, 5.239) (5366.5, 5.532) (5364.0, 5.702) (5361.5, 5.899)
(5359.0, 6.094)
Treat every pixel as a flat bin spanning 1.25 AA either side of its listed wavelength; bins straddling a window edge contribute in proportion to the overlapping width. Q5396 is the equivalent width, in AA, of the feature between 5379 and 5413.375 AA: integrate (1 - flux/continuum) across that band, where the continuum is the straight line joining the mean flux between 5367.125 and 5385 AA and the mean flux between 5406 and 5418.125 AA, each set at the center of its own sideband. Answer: 0.6 AA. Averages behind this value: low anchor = 5.83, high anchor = 5.38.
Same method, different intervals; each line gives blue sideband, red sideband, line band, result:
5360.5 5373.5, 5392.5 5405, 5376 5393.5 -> -2.2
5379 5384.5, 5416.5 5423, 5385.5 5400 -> 1.4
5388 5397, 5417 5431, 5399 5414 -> 1.4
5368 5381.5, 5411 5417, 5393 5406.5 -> 1.2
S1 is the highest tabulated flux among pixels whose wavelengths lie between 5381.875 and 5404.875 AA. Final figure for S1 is 6.105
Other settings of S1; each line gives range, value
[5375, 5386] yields 6.313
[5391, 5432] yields 6.261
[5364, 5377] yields 6.178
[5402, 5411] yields 5.061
